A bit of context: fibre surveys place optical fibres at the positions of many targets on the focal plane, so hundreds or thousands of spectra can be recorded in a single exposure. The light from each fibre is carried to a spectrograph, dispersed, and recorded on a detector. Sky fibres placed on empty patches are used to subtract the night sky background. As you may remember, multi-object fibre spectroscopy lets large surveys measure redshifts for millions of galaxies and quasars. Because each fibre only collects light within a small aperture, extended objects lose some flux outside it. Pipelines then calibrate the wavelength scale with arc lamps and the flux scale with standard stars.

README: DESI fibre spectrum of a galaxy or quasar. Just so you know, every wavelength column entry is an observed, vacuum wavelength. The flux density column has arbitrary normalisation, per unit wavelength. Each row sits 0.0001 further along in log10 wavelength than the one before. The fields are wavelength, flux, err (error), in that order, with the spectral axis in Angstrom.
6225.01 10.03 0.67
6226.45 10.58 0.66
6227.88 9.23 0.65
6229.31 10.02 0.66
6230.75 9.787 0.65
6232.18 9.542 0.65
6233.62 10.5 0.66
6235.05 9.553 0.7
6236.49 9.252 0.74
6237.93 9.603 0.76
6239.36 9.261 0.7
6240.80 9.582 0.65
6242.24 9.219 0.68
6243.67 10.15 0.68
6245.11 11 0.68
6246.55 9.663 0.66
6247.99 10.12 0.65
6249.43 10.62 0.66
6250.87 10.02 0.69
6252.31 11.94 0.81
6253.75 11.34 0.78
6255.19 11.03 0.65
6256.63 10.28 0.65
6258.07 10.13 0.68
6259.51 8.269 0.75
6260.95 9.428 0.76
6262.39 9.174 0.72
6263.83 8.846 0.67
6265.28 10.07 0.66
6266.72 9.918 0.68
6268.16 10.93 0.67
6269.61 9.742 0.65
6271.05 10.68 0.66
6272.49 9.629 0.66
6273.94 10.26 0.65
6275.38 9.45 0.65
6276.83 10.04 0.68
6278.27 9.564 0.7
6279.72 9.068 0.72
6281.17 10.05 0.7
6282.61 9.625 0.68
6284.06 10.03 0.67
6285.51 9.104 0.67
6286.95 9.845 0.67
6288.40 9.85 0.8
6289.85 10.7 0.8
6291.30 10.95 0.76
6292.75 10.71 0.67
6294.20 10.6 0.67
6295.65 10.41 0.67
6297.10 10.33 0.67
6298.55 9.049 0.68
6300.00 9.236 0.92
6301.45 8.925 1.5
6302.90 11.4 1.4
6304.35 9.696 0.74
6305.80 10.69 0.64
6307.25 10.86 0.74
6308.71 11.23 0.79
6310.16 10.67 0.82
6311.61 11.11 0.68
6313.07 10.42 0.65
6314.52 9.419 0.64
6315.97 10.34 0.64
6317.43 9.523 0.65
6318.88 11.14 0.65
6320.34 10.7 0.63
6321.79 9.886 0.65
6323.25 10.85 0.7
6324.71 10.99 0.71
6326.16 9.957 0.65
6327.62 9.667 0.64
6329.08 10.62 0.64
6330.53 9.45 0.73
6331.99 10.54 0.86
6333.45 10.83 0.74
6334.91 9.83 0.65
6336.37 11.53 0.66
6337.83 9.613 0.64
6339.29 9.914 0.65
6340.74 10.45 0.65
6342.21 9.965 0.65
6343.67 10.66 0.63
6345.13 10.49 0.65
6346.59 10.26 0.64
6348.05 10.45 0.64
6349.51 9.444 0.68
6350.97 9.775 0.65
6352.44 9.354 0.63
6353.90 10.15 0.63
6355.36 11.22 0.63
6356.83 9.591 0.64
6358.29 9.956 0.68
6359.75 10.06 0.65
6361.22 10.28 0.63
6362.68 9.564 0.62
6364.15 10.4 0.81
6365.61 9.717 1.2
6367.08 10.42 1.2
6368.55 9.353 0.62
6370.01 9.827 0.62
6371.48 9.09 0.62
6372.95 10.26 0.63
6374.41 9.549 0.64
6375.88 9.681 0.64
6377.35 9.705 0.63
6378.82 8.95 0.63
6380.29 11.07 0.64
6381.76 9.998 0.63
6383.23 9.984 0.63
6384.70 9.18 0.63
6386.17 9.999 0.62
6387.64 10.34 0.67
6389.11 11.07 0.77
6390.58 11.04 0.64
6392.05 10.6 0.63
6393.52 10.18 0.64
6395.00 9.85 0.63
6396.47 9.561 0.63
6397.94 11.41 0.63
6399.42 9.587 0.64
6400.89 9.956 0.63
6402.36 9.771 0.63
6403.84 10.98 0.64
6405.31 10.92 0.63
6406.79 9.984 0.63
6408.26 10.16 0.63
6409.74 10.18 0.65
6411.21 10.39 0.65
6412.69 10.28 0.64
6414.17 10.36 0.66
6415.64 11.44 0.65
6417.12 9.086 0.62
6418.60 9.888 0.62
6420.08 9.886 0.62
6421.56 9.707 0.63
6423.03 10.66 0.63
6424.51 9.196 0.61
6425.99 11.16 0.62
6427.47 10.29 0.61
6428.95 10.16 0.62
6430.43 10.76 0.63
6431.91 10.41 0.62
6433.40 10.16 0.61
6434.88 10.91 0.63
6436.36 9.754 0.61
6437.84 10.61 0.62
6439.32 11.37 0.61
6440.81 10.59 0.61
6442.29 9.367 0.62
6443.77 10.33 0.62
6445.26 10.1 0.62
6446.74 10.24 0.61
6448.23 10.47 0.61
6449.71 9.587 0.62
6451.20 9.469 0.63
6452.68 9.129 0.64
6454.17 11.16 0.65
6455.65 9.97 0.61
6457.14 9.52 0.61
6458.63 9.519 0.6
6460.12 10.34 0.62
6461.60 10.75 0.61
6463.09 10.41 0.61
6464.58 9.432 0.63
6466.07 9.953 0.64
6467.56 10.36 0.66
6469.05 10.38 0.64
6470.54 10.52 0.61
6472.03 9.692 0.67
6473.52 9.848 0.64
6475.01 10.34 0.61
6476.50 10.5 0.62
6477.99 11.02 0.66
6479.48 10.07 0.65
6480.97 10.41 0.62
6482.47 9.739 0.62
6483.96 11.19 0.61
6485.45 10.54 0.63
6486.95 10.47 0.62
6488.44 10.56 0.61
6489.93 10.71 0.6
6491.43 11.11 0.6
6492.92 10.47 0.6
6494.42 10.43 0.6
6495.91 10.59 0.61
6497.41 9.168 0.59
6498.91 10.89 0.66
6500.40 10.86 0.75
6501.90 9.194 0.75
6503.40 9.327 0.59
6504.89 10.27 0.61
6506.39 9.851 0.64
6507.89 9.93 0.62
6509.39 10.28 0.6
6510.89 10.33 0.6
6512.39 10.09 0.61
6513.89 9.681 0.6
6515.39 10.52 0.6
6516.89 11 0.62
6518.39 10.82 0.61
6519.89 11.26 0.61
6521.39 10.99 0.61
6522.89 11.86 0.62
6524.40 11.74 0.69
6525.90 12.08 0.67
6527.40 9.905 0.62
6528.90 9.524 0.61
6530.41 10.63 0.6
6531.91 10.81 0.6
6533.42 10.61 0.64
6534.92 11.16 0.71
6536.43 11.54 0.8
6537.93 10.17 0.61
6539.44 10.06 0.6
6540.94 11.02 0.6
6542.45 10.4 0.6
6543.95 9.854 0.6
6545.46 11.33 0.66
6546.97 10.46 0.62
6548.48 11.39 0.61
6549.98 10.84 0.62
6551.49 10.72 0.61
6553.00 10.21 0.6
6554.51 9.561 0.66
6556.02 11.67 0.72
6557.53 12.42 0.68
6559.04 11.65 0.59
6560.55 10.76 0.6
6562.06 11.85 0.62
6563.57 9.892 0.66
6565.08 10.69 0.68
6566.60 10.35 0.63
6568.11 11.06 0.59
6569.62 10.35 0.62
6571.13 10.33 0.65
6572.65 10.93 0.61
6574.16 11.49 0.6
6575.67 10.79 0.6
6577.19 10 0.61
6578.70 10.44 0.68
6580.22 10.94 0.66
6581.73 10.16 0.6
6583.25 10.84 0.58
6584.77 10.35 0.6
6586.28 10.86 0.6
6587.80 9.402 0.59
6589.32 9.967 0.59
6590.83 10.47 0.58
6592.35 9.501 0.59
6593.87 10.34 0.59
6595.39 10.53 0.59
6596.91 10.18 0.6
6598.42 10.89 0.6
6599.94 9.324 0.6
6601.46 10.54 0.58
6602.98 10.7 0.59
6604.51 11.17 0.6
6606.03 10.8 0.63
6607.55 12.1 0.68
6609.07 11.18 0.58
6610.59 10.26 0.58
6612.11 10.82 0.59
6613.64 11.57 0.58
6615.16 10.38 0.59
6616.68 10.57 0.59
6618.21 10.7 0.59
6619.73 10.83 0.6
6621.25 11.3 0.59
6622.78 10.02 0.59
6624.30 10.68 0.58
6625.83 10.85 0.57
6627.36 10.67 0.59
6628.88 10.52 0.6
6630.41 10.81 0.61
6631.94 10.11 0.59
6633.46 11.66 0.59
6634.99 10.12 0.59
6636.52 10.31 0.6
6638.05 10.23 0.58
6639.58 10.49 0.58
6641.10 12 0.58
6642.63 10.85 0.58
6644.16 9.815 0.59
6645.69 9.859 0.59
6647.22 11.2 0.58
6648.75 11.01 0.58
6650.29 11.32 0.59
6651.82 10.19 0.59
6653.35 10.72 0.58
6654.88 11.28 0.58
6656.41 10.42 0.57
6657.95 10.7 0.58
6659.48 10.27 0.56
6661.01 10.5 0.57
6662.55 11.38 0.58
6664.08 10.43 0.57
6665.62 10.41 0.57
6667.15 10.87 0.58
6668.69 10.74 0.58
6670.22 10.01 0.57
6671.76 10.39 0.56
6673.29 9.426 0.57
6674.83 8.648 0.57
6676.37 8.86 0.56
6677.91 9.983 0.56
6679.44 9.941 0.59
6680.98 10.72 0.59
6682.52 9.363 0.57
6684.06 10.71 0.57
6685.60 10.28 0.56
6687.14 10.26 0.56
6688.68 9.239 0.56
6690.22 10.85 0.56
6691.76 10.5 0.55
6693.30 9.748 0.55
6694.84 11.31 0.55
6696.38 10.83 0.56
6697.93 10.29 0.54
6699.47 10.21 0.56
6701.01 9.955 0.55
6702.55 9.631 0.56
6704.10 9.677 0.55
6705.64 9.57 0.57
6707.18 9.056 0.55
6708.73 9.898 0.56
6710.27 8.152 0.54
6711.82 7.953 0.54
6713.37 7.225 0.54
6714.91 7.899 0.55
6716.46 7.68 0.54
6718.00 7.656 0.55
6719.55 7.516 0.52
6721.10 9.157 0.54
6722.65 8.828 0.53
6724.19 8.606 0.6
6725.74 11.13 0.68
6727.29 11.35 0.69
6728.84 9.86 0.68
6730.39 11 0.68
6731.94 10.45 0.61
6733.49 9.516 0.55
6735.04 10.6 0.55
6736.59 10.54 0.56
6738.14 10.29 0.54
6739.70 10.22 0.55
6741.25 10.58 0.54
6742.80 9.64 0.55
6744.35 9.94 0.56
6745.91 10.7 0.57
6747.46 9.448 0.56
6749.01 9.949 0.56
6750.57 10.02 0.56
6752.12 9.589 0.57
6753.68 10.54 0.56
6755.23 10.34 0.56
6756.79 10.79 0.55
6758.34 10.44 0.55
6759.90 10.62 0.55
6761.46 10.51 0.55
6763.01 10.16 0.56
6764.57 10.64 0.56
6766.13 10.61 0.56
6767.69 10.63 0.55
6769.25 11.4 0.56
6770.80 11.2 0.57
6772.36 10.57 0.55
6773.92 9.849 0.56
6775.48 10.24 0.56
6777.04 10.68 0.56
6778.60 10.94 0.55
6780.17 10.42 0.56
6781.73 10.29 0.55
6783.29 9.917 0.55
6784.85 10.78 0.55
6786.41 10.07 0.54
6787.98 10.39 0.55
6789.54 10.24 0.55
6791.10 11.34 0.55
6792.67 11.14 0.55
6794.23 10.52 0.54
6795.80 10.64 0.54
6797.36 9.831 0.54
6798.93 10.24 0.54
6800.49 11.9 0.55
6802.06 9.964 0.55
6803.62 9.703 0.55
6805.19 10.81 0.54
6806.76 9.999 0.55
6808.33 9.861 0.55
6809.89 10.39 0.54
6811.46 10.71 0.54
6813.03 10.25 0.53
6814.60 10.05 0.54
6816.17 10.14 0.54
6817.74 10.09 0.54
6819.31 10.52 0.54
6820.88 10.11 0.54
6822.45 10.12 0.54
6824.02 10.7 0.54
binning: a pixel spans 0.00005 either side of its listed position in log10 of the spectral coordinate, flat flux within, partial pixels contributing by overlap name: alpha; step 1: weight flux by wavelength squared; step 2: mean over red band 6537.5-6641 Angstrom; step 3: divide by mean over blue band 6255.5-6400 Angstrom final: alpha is 1.15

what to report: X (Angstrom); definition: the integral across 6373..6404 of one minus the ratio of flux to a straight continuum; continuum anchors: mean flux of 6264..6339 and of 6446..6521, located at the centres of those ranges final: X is 0.3 Angstrom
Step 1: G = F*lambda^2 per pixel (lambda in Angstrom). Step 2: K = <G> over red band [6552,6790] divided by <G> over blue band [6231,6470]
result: 1.12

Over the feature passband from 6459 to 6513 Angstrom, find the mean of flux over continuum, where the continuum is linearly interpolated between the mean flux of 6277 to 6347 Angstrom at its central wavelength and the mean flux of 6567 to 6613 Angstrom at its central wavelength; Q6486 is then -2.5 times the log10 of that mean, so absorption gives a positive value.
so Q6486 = 0.02 mag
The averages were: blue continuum 10.2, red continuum 10.6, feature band 10.3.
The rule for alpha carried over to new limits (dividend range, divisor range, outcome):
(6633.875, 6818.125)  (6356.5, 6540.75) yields 1.08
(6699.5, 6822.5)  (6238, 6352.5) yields 1.14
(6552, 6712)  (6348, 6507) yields 1.09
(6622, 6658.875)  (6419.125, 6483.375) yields 1.11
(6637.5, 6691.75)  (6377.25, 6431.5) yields 1.10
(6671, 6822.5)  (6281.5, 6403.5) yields 1.12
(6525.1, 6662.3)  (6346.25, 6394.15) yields 1.14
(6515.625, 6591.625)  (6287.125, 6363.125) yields 1.13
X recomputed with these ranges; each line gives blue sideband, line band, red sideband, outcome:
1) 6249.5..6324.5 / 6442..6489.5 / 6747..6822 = 0.3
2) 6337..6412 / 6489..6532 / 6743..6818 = -1.2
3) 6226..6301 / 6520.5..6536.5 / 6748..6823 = -1.2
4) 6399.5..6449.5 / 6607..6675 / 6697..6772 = -4.6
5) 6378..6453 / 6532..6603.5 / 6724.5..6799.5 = -2.2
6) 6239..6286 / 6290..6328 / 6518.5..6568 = -0.9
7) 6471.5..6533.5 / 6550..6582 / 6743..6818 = -1.0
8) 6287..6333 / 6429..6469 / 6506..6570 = 1.5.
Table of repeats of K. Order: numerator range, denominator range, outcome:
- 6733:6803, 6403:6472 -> 1.13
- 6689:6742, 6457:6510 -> 1.01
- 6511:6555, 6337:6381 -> 1.13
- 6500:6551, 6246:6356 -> 1.12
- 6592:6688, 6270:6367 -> 1.14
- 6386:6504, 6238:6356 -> 1.06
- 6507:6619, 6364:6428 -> 1.11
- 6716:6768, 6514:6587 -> 0.98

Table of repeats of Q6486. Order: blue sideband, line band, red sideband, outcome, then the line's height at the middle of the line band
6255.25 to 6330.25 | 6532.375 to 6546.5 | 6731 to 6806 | -0.044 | 10.3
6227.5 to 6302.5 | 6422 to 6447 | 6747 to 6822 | -0.028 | 10.1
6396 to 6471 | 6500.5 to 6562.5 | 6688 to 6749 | -0.069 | 10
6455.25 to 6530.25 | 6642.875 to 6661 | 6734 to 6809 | -0.023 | 10.4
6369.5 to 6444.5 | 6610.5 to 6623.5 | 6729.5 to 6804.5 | -0.043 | 10.3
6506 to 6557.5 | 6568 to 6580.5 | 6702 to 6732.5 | -0.037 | 10.3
